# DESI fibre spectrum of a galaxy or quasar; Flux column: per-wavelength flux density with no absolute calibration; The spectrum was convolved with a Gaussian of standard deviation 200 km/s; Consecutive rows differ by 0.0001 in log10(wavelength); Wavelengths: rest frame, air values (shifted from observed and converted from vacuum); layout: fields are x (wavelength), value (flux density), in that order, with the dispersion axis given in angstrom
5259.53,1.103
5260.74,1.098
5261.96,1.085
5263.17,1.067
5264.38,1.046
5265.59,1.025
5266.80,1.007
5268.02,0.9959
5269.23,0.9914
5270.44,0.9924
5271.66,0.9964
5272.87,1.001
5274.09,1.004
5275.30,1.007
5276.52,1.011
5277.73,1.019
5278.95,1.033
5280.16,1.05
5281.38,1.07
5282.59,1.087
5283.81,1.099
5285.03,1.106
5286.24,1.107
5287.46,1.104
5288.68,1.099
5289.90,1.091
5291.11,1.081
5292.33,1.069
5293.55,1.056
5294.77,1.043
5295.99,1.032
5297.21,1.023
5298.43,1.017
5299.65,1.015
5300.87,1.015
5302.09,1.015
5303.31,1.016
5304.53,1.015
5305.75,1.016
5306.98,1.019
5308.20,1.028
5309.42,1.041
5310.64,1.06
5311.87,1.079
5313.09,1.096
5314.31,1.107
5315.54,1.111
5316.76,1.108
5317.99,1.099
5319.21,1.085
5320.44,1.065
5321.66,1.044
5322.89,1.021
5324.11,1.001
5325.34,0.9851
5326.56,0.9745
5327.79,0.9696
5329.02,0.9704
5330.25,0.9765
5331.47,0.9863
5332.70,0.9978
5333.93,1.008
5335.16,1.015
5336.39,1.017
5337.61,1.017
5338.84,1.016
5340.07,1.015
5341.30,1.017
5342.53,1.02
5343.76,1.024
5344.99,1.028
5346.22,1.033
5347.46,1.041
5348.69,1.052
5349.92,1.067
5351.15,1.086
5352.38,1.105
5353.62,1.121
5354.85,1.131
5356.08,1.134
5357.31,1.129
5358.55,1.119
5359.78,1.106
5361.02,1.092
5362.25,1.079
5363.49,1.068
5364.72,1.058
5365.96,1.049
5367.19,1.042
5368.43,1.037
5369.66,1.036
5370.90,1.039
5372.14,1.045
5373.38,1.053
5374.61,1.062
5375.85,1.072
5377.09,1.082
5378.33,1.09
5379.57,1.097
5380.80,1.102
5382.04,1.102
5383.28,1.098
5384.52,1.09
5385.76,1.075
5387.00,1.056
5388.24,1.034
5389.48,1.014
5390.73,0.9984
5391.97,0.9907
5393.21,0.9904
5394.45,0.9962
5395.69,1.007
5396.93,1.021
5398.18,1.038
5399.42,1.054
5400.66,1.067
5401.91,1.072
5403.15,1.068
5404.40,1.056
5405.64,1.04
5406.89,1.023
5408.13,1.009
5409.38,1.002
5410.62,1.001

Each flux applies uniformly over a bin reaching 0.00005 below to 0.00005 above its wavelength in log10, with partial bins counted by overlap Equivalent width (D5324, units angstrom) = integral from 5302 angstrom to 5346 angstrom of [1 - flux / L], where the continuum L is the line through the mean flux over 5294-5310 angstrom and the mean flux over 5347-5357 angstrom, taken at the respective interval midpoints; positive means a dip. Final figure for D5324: 1.02 angstrom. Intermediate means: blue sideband 1.02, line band 1.03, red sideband 1.1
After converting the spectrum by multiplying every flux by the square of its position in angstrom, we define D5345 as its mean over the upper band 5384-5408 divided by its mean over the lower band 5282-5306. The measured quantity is 1.02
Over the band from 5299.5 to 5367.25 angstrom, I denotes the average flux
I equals 1.05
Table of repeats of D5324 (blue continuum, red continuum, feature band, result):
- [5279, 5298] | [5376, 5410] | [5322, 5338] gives 1.0 angstrom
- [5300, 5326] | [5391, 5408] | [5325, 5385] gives -0.7 angstrom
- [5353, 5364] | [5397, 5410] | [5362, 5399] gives 0.9 angstrom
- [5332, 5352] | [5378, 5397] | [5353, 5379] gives -1.0 angstrom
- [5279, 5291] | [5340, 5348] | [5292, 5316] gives 0.6 angstrom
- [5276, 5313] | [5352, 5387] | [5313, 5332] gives 0.5 angstrom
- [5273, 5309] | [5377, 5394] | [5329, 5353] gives 0.6 angstrom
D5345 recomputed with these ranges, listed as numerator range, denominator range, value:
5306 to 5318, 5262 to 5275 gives 1.07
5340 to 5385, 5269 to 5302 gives 1.06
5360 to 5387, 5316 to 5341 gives 1.07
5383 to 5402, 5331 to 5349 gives 1.04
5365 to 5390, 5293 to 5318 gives 1.04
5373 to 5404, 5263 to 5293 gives 1.05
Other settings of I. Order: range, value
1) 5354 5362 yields 1.12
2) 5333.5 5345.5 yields 1.02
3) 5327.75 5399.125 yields 1.05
